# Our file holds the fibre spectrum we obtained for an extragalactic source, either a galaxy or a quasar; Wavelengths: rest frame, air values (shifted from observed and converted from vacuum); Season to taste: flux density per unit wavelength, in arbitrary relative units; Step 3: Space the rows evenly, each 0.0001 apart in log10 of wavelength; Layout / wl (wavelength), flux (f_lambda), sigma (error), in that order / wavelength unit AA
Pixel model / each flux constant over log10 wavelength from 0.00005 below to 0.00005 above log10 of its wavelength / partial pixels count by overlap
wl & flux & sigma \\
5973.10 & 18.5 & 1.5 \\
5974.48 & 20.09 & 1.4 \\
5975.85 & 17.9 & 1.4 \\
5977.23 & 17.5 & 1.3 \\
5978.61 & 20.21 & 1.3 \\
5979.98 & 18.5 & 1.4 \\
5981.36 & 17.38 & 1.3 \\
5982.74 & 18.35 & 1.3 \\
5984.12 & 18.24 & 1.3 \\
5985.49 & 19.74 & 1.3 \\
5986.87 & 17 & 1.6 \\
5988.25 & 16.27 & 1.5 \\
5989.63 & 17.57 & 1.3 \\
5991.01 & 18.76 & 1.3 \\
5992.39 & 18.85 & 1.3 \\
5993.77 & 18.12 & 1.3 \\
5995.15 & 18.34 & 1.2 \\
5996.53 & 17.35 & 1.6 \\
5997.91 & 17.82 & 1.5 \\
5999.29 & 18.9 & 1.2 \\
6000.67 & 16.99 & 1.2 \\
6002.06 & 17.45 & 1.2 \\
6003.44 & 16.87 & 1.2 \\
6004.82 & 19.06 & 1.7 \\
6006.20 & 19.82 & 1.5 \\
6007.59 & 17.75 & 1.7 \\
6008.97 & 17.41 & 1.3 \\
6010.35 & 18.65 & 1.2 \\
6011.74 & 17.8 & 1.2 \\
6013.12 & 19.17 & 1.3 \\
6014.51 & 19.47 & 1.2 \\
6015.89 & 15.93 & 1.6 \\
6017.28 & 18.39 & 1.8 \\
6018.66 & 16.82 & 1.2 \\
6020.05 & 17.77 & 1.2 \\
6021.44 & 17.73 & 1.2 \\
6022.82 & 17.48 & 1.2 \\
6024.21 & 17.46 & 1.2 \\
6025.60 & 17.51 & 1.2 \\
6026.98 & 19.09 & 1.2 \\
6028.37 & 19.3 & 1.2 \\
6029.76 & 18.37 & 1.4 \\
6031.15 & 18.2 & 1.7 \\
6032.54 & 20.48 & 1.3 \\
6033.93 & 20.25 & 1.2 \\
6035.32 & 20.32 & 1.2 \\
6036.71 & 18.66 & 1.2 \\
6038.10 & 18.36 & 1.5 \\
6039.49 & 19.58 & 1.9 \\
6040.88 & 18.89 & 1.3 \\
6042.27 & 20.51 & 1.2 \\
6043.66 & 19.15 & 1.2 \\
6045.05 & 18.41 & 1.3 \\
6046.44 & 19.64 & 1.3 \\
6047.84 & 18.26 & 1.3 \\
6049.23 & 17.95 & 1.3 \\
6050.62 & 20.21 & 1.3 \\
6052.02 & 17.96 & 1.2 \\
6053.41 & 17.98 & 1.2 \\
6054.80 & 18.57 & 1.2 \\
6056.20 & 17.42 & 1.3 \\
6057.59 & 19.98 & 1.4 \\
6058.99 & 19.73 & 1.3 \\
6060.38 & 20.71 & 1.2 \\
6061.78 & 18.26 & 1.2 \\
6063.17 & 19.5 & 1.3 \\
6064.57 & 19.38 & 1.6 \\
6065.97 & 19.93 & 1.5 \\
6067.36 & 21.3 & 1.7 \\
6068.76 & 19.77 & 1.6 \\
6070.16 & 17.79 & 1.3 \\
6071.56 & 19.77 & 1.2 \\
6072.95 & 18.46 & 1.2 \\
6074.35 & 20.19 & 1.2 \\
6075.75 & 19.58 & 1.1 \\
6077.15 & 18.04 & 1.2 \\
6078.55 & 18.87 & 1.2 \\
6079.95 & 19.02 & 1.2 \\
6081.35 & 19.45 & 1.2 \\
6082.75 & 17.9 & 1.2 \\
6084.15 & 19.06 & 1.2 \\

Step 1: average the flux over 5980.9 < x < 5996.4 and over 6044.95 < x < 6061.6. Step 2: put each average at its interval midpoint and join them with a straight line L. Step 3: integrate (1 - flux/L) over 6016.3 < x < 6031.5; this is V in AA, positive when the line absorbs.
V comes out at 0.4 AA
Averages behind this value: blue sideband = 18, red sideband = 18.9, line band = 18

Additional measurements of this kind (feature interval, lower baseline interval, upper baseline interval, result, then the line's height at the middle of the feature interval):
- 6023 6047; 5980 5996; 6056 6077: -0.2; 18.9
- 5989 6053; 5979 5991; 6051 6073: 0.4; 18.6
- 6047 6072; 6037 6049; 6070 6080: -0.1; 19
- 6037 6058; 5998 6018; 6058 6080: 0.1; 19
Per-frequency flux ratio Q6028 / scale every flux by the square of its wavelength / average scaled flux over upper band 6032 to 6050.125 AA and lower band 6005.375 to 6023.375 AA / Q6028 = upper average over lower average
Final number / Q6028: 1.08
